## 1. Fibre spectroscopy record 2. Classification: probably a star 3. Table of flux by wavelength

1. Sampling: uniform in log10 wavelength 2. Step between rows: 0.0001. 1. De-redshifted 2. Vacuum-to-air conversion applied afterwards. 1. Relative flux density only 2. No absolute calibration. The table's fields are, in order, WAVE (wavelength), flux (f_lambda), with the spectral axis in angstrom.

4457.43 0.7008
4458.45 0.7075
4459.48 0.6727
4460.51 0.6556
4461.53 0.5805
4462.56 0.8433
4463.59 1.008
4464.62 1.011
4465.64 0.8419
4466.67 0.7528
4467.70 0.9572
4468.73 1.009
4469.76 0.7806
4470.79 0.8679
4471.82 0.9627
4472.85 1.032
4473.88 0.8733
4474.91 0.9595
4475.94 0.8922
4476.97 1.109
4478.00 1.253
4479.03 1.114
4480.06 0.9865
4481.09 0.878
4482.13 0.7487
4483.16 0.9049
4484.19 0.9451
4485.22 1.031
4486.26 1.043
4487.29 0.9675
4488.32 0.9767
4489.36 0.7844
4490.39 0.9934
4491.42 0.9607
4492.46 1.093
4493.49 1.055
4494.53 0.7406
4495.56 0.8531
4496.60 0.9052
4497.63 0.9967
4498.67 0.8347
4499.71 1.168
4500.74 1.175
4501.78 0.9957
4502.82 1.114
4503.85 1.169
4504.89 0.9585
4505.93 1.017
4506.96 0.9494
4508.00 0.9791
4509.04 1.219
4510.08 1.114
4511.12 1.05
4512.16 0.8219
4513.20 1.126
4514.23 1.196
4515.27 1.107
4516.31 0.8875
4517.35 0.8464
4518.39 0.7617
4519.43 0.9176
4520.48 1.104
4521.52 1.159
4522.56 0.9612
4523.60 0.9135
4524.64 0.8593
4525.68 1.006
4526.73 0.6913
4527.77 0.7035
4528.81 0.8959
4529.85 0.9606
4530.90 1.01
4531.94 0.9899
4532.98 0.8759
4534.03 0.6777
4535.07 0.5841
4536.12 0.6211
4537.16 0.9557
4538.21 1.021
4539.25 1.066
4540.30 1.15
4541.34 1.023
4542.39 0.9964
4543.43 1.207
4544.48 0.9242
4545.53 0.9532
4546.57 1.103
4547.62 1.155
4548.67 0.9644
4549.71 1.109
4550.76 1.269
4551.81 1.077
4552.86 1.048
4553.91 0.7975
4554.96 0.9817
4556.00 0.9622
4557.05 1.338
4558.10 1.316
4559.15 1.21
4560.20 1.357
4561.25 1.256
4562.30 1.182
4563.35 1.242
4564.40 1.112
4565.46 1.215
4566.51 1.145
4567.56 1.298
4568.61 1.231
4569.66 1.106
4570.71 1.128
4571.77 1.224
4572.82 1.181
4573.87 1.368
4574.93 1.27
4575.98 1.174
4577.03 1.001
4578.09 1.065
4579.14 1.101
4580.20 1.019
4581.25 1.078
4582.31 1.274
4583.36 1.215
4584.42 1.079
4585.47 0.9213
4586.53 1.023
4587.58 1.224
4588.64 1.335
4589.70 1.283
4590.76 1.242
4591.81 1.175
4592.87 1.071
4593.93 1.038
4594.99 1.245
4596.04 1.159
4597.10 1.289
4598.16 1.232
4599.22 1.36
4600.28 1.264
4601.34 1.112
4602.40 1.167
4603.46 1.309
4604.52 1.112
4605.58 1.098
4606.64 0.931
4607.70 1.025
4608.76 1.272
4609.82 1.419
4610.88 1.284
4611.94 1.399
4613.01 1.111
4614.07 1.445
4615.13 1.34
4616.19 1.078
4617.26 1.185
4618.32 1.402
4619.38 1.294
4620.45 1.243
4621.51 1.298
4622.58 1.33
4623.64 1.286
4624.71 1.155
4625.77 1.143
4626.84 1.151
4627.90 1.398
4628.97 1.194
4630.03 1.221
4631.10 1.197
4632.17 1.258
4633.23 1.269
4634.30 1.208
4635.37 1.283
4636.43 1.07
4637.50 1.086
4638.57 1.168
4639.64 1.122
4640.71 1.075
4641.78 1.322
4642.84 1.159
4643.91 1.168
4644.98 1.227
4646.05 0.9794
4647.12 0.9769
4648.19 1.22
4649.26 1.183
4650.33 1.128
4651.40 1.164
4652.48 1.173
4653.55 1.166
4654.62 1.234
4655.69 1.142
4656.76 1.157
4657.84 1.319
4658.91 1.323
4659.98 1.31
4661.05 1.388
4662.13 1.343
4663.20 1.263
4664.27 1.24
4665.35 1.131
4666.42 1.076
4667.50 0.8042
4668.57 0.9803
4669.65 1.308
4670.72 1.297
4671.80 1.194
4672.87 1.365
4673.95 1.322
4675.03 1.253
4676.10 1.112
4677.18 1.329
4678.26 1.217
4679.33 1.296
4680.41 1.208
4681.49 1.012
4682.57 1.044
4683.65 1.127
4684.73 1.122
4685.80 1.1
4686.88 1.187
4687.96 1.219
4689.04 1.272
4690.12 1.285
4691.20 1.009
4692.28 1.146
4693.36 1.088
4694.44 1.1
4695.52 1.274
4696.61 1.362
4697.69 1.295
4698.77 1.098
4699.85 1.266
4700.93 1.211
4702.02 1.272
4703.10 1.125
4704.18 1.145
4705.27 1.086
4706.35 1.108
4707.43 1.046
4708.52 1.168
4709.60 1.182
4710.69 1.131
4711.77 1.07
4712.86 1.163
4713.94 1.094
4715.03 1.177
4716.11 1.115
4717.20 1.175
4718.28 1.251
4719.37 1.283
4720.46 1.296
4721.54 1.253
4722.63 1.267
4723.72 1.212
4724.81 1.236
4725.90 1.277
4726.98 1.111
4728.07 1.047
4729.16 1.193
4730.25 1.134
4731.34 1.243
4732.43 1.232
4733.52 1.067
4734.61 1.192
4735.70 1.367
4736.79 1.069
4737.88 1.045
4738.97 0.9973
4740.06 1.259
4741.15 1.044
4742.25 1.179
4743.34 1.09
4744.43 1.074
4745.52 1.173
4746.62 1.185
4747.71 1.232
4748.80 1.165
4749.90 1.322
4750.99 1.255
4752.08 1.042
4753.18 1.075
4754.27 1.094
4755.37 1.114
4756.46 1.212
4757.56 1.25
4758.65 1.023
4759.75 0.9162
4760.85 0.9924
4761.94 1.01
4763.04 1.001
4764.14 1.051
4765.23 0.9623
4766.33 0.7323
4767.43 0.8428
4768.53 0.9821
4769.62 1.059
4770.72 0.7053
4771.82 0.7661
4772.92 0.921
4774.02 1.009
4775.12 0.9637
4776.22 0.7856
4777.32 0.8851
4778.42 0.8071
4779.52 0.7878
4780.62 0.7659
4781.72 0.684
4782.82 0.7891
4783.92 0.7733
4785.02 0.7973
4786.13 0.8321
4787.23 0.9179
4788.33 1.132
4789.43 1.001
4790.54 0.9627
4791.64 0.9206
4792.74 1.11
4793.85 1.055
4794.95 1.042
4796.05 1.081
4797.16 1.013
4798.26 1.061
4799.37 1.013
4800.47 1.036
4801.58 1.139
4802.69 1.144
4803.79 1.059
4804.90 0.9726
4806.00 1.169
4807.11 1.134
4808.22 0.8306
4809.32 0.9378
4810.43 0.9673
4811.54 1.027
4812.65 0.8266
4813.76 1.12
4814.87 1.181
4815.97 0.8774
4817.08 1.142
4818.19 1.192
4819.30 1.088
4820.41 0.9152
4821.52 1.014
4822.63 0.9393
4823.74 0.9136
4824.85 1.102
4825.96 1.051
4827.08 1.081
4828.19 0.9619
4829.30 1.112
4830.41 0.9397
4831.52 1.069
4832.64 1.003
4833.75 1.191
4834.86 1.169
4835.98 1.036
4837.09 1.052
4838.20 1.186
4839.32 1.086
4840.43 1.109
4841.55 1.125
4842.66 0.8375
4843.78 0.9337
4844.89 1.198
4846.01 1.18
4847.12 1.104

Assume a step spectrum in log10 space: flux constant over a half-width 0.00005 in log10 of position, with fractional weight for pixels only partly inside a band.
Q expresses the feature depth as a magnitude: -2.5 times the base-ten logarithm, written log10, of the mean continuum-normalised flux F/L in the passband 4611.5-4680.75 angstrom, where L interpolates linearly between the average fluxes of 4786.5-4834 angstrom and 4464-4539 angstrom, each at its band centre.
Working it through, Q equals -0.22 mag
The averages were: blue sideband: 0.954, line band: 1.21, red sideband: 1.03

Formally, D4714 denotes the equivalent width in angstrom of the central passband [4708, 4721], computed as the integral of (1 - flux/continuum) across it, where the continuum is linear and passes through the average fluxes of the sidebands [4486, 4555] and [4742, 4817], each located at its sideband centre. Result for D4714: -2.36 angstrom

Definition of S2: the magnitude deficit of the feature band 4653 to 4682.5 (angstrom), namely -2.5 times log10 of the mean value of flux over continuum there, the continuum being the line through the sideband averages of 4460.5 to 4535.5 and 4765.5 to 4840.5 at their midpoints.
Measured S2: -0.243 mag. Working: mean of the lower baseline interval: 0.95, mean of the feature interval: 1.21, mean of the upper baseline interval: 0.984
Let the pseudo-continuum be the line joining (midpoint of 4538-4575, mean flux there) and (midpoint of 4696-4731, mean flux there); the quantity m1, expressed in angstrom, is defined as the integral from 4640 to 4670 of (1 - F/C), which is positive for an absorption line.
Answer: -0.25 angstrom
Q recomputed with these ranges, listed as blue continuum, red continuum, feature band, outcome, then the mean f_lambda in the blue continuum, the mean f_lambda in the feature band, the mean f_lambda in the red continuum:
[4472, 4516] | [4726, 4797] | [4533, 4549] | 0.05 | 1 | 0.957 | 1.03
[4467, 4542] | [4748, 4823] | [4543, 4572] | -0.18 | 0.962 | 1.14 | 0.992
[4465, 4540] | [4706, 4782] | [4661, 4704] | -0.14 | 0.955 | 1.19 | 1.08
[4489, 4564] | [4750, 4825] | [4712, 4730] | -0.20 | 1.01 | 1.19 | 0.986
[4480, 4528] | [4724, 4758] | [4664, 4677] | -0.07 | 0.973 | 1.18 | 1.16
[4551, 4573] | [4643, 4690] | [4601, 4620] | -0.04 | 1.16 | 1.22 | 1.19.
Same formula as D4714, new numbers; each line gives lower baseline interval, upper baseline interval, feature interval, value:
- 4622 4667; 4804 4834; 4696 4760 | -2.85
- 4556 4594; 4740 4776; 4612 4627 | -1.41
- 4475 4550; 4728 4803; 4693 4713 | -3.07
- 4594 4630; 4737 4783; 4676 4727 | -3.97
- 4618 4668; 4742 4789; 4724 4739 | -1.73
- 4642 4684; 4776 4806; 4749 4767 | -0.91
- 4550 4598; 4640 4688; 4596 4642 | -1.87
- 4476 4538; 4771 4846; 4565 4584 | -3.97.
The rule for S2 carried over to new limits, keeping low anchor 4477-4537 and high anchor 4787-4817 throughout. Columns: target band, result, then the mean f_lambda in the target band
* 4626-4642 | -0.21 mag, 1.2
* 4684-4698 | -0.18 mag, 1.19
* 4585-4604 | -0.21 mag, 1.19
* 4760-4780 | 0.13 mag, 0.904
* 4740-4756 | -0.13 mag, 1.15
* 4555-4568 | -0.24 mag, 1.21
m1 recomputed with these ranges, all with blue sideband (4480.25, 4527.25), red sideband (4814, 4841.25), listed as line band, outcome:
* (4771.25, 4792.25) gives 3.59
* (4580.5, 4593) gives -2.03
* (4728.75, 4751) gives -2.73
